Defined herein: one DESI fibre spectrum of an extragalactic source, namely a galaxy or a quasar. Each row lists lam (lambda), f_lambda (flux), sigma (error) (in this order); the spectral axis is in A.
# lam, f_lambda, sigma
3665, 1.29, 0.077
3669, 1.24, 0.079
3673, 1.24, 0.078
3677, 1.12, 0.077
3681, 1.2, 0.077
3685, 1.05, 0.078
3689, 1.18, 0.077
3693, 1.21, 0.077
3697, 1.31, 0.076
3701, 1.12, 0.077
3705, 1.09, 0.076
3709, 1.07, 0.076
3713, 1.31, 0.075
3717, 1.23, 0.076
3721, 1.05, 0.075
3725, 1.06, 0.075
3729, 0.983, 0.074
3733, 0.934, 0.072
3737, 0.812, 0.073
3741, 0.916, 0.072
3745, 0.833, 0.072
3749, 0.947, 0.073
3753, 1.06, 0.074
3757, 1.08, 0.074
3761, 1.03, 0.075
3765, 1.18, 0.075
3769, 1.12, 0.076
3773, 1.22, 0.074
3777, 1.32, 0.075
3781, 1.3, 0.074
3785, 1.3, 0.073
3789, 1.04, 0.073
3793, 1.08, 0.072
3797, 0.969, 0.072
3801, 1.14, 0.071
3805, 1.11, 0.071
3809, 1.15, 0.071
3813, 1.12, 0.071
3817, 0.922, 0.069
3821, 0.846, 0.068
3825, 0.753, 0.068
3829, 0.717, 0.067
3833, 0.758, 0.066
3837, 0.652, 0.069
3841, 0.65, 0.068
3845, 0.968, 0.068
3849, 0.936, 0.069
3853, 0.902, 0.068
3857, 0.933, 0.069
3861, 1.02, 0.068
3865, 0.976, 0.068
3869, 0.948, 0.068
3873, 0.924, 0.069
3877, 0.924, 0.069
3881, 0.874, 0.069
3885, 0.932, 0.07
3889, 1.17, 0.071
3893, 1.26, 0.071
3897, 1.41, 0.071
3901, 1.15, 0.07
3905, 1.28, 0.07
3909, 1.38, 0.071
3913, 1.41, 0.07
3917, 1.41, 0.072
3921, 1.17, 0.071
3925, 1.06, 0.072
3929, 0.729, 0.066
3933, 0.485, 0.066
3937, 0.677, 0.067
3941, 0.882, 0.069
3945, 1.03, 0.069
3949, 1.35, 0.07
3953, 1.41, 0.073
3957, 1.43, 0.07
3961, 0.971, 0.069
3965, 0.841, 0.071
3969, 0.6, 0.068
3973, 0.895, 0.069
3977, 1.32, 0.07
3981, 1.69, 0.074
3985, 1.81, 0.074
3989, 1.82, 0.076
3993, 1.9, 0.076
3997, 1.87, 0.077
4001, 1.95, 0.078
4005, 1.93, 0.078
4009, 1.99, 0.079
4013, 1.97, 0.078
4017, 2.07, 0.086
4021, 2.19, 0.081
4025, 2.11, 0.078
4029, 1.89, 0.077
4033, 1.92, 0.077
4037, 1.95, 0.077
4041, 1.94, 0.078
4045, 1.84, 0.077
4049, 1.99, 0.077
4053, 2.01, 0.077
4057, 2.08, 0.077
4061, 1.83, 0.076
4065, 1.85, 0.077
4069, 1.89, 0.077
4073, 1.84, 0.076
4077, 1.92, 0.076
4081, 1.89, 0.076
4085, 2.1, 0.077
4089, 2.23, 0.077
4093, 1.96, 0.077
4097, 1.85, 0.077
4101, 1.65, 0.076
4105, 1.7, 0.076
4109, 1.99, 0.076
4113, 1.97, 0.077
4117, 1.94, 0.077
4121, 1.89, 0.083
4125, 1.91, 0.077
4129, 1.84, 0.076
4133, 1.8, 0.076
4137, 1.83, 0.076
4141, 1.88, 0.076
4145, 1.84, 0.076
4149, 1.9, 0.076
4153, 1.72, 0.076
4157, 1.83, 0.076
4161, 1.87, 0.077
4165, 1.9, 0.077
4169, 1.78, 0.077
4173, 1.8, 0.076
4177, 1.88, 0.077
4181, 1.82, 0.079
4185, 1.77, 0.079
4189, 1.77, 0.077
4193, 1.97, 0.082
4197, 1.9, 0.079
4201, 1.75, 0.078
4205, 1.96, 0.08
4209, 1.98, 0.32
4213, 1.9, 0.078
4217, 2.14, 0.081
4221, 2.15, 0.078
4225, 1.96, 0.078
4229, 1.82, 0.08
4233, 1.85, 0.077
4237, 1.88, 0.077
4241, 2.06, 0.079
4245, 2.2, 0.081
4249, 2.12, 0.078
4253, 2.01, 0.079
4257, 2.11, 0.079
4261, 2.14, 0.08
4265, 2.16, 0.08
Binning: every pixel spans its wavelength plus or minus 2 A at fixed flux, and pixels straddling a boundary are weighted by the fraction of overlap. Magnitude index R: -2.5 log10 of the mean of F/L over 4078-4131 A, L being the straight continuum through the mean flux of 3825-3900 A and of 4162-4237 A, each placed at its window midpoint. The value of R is -0.18 mag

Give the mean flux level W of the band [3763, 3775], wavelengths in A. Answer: 1.17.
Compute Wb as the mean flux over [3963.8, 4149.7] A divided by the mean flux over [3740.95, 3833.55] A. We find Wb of 1.76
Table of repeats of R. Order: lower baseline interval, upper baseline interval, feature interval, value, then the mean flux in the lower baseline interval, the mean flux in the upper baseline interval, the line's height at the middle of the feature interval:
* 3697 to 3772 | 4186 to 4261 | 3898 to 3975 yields 0.32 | 1.06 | 1.98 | 1.44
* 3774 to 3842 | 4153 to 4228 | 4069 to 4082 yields -0.16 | 0.998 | 1.89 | 1.62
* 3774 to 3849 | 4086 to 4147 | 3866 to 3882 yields 0.26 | 0.99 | 1.89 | 1.17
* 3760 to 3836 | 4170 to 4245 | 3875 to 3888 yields 0.30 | 1.05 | 1.91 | 1.23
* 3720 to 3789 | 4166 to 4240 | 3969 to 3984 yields 0.19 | 1.07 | 1.9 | 1.48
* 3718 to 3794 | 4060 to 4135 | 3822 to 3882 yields 0.45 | 1.07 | 1.9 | 1.3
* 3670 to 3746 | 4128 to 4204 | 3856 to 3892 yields 0.36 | 1.1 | 1.84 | 1.36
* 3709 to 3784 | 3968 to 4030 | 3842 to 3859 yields 0.43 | 1.08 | 1.77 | 1.36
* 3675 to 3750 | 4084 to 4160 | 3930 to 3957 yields 0.47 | 1.08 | 1.88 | 1.53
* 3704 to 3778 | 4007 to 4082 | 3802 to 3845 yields 0.42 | 1.06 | 1.96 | 1.31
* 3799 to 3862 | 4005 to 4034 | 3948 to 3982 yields 0.42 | 0.909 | 2.02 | 1.7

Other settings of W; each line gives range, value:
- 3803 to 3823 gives 1.03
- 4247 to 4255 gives 2.06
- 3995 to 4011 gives 1.94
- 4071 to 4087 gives 1.94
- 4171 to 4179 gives 1.84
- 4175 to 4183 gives 1.85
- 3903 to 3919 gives 1.37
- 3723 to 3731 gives 1.02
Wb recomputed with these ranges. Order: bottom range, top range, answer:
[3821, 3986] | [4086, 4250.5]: 1.84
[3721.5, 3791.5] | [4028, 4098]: 1.82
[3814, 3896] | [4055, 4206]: 2.06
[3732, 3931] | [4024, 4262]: 1.85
